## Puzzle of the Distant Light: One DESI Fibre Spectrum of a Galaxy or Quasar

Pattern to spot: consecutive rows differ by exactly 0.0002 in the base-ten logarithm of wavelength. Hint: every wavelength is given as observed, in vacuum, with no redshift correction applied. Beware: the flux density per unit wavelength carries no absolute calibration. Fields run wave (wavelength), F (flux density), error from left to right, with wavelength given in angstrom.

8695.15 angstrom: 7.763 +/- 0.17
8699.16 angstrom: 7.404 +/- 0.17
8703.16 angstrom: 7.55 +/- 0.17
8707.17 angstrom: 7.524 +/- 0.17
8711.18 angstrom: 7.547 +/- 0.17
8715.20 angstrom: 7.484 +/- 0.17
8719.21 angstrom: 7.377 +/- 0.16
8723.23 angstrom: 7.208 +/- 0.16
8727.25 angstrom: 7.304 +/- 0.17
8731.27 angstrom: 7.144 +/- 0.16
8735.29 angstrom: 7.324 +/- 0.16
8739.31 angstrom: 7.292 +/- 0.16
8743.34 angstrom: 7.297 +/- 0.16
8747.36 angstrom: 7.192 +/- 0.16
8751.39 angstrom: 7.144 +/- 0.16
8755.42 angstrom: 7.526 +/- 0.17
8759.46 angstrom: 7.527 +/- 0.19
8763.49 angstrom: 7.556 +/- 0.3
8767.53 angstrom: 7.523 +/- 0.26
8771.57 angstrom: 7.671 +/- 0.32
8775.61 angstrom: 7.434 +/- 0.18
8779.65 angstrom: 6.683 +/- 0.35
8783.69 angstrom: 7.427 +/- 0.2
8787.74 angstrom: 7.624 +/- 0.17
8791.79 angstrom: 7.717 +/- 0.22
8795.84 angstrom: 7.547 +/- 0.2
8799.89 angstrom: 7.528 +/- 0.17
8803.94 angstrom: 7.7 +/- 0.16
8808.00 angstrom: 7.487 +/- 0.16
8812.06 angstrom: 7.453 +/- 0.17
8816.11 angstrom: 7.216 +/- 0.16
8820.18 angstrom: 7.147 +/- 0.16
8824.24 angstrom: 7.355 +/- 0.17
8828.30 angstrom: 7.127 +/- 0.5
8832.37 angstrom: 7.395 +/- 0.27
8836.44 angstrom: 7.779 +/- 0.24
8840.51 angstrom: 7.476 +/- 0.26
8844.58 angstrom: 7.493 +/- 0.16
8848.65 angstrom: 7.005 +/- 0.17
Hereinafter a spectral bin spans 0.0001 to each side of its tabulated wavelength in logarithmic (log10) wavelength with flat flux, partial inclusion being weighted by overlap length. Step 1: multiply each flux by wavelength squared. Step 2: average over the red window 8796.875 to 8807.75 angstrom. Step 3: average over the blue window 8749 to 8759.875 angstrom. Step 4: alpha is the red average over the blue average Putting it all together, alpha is 1.04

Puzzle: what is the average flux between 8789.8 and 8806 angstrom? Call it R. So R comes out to 7.62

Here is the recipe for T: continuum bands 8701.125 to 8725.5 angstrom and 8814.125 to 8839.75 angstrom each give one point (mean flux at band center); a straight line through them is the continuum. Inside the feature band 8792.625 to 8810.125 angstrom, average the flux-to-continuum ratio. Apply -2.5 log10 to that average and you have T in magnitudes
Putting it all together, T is -0.03 mag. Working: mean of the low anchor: 7.45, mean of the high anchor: 7.34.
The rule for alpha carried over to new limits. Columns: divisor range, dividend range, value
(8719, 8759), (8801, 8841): 1.04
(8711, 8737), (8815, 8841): 1.03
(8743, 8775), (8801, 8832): 1.00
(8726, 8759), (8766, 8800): 1.03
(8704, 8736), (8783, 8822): 1.04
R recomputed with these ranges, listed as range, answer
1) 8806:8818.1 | 7.39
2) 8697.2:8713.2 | 7.51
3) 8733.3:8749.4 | 7.28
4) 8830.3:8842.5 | 7.55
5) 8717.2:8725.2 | 7.29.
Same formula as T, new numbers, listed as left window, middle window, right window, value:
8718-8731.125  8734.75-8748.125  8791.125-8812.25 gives 0.008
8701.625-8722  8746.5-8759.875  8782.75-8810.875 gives 0.028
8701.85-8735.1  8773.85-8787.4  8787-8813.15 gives 0.044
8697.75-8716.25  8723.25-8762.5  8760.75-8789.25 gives 0.022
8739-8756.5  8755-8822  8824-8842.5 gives -0.015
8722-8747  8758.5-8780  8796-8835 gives -0.019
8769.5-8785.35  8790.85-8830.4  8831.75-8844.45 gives 0.003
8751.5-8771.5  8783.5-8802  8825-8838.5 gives -0.016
